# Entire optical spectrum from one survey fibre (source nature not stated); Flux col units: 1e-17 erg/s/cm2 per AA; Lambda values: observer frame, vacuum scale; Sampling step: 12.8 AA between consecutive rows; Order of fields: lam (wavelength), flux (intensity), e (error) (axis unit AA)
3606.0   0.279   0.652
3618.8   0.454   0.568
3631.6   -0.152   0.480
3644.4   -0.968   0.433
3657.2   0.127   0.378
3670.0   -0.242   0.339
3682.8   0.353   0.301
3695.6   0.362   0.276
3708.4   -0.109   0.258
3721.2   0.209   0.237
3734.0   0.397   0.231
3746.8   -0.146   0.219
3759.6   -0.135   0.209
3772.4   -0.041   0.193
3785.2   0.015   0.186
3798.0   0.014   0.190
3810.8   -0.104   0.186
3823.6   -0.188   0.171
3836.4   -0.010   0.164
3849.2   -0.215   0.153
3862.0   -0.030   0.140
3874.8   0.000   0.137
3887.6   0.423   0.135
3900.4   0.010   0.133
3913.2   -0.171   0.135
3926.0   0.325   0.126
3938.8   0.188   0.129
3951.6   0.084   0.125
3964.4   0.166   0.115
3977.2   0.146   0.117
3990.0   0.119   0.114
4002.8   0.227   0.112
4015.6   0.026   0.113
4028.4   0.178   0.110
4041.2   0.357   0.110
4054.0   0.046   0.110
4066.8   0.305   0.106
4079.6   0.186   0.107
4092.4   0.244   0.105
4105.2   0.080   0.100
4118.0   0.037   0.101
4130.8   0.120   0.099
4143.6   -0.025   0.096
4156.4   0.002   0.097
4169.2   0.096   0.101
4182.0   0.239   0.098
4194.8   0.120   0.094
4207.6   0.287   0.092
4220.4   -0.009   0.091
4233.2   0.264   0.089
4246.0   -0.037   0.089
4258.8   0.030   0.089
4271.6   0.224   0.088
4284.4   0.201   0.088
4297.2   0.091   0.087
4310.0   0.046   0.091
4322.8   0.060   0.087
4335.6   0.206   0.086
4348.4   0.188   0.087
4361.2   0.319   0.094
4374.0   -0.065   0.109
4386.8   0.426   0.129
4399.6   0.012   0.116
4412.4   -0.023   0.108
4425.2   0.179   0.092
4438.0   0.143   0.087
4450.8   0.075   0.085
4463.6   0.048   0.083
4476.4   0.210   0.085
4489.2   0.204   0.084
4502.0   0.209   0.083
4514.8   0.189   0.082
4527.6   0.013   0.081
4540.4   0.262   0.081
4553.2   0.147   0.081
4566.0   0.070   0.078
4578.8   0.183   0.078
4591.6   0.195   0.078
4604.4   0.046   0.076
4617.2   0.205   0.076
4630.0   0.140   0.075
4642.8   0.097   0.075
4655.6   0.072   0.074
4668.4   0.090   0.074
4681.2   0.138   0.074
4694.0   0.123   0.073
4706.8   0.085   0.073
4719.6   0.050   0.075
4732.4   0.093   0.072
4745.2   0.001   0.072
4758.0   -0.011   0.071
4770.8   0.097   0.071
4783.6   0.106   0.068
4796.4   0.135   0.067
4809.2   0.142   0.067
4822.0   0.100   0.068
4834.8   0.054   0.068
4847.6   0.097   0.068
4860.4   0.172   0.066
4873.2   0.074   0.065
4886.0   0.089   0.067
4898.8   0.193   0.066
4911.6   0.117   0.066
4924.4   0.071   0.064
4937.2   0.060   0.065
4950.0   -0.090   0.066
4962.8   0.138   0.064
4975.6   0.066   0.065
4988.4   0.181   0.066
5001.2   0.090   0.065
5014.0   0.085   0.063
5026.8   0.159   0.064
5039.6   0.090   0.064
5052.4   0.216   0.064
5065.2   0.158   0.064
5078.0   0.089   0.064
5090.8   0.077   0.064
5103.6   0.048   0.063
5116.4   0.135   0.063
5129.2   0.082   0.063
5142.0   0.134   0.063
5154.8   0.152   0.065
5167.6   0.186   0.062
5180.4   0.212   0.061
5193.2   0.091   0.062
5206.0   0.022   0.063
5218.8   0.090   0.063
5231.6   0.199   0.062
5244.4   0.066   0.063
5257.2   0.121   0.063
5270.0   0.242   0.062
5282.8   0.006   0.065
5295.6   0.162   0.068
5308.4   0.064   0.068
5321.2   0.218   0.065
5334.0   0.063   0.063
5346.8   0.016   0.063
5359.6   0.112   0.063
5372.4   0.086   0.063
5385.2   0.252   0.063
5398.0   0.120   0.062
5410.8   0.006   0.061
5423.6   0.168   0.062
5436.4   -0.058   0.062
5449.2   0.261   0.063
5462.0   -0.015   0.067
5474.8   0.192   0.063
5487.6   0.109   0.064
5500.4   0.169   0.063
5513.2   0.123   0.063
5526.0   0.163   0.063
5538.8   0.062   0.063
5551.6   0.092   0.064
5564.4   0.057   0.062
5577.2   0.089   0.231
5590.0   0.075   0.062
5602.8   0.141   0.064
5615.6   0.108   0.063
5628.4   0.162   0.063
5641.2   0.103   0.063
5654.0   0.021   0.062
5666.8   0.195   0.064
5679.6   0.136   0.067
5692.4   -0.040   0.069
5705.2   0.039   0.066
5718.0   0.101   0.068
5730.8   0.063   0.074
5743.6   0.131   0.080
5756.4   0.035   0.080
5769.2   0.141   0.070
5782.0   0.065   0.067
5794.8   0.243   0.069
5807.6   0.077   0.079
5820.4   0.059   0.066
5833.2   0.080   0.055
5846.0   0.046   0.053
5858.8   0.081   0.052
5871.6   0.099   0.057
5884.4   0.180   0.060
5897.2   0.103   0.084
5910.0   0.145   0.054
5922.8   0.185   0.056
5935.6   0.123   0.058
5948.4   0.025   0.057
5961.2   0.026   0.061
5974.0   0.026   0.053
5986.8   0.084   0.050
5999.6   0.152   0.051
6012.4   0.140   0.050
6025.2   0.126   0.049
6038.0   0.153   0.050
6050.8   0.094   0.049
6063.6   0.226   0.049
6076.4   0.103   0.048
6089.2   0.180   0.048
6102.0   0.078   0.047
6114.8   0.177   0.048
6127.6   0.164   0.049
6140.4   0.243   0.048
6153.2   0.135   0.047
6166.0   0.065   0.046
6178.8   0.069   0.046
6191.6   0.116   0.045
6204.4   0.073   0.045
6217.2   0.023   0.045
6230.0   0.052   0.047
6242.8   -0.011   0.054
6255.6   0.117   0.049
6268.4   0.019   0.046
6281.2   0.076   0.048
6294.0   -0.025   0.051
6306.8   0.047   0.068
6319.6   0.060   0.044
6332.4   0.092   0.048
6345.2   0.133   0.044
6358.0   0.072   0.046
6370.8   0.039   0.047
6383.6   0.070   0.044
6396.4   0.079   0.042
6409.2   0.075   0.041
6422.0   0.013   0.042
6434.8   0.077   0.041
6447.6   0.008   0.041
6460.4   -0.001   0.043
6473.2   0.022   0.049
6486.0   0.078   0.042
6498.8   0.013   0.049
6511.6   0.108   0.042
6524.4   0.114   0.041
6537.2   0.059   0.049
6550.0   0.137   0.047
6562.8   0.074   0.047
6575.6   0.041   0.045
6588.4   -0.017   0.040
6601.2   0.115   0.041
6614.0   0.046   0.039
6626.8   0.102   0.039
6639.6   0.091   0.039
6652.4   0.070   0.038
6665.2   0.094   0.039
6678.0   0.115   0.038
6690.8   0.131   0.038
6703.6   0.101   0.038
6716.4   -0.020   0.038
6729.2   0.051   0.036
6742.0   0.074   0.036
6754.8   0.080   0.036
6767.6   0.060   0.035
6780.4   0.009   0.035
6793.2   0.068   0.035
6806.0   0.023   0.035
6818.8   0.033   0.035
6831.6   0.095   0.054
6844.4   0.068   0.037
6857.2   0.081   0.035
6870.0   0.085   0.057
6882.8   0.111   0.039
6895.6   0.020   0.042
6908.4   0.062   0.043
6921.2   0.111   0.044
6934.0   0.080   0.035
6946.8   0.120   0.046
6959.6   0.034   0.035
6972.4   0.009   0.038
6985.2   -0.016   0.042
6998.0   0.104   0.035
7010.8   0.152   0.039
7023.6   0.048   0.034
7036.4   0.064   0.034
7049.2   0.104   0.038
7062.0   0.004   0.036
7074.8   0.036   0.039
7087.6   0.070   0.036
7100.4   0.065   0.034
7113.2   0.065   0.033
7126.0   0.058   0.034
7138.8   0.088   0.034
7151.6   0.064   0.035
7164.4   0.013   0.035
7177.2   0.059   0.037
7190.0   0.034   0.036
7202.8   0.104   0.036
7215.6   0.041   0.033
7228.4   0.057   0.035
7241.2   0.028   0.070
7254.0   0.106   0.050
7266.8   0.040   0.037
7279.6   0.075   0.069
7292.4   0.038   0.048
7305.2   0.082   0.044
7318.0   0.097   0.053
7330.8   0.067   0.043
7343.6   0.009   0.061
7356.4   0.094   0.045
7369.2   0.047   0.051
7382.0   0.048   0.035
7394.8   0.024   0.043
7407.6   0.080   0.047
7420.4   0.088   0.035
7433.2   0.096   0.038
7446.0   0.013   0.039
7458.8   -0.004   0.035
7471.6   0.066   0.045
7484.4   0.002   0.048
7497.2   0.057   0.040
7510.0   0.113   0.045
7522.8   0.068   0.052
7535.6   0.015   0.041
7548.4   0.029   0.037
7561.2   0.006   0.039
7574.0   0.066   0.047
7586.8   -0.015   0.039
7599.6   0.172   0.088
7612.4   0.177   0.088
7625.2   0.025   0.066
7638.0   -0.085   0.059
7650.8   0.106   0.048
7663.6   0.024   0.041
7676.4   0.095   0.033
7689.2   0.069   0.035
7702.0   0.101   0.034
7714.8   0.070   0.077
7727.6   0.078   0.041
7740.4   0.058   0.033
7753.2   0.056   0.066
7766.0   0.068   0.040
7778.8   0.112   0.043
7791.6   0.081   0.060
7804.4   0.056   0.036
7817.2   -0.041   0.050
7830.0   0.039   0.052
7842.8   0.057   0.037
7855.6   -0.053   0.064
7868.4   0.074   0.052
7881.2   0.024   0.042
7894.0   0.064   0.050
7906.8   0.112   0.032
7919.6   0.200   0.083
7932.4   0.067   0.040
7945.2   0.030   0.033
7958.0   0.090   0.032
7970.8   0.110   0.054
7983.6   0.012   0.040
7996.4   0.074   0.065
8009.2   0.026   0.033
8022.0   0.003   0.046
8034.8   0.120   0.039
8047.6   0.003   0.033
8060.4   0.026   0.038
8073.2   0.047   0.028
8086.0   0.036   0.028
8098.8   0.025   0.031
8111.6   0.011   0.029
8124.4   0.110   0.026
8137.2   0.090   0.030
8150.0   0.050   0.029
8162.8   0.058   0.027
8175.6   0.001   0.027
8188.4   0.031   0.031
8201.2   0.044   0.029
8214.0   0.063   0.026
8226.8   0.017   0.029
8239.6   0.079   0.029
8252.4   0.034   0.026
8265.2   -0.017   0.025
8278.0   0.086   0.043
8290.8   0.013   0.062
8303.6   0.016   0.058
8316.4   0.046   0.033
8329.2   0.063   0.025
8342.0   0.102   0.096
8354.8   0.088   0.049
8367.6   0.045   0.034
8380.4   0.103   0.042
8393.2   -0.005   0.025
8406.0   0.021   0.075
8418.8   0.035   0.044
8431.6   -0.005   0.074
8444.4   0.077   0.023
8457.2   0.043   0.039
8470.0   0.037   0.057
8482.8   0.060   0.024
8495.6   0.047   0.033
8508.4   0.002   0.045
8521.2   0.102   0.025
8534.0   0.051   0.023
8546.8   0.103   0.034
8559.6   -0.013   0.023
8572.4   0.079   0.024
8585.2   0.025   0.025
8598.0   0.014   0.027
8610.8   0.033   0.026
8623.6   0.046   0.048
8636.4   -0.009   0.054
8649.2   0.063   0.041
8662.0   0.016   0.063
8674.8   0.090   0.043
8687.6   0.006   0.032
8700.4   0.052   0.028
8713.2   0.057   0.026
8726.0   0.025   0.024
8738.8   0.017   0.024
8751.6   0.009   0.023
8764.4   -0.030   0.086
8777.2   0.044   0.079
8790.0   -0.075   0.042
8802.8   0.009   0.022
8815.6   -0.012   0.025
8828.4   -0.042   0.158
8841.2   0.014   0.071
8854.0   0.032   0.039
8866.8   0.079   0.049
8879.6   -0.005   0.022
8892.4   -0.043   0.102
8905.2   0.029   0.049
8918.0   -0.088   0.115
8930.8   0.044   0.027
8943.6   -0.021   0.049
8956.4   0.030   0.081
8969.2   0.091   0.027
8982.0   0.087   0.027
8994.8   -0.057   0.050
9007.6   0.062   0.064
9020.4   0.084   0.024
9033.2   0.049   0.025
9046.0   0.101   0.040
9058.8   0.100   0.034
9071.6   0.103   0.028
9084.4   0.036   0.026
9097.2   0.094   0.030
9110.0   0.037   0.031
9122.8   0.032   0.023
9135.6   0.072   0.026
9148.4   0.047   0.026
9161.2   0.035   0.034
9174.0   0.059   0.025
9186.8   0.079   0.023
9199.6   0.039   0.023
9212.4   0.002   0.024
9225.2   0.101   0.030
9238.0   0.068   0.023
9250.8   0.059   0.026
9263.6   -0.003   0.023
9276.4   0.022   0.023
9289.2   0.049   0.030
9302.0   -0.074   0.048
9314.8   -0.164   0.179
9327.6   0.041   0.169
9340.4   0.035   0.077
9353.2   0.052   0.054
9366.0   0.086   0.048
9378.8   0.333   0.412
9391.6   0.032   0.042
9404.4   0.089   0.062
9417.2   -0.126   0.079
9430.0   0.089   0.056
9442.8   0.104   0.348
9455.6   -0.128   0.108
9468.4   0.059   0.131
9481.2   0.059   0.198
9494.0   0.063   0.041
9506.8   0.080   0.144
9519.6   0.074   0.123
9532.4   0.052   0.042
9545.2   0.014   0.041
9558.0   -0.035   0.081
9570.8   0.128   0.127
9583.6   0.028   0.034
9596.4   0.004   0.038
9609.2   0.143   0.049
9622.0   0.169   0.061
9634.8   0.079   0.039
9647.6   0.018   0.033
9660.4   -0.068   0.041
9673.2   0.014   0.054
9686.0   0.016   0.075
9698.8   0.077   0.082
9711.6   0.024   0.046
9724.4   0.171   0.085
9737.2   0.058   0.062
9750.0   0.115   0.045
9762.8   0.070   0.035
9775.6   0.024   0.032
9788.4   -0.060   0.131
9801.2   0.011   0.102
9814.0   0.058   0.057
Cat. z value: 1.498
